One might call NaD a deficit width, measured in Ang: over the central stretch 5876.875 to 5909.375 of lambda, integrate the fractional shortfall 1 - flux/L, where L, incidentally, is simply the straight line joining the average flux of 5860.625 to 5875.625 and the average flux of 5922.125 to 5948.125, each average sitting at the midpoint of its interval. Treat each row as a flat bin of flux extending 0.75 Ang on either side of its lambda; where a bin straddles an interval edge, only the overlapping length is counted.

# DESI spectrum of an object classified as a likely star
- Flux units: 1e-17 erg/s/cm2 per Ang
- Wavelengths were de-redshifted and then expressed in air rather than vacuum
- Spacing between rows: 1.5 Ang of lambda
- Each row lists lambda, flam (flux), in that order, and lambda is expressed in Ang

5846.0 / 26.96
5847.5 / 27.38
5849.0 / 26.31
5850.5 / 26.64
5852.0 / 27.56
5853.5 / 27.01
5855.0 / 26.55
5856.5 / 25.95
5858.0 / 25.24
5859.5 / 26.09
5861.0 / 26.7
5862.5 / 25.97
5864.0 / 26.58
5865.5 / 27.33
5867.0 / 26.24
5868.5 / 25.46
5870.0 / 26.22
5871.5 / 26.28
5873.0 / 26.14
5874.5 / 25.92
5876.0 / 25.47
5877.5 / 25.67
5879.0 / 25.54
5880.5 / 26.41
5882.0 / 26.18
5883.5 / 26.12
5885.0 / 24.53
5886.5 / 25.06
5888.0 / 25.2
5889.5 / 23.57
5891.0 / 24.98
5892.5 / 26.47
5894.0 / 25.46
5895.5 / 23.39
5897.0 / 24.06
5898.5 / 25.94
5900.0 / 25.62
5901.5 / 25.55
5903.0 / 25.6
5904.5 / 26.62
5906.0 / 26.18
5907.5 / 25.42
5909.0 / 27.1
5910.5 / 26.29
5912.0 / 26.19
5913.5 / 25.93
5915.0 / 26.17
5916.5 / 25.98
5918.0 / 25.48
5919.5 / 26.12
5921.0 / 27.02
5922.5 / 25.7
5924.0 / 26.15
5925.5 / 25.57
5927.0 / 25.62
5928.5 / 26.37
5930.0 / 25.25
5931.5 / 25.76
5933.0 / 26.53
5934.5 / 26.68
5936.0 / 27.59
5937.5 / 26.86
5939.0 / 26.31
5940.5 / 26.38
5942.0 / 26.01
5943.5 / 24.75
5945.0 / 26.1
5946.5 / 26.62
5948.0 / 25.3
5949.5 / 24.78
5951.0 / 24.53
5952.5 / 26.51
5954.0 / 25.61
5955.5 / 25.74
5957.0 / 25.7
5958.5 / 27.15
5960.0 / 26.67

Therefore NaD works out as 0.9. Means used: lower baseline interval 26.3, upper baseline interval 26.1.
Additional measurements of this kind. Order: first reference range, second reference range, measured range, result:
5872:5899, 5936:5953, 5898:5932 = -0.5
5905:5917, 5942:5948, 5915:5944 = -0.2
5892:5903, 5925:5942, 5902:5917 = -0.3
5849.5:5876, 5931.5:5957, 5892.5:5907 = 0.4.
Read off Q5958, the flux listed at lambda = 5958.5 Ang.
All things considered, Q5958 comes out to 27.15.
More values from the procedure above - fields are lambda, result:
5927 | 25.62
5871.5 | 26.28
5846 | 26.96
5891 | 24.98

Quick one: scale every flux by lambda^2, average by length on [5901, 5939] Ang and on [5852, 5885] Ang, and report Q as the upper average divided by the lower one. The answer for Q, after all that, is 1.0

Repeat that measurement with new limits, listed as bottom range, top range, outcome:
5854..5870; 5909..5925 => 1.02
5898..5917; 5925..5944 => 1.01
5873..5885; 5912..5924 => 1.02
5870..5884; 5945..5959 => 1.02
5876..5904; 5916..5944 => 1.05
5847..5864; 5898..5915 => 1.00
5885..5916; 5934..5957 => 1.03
